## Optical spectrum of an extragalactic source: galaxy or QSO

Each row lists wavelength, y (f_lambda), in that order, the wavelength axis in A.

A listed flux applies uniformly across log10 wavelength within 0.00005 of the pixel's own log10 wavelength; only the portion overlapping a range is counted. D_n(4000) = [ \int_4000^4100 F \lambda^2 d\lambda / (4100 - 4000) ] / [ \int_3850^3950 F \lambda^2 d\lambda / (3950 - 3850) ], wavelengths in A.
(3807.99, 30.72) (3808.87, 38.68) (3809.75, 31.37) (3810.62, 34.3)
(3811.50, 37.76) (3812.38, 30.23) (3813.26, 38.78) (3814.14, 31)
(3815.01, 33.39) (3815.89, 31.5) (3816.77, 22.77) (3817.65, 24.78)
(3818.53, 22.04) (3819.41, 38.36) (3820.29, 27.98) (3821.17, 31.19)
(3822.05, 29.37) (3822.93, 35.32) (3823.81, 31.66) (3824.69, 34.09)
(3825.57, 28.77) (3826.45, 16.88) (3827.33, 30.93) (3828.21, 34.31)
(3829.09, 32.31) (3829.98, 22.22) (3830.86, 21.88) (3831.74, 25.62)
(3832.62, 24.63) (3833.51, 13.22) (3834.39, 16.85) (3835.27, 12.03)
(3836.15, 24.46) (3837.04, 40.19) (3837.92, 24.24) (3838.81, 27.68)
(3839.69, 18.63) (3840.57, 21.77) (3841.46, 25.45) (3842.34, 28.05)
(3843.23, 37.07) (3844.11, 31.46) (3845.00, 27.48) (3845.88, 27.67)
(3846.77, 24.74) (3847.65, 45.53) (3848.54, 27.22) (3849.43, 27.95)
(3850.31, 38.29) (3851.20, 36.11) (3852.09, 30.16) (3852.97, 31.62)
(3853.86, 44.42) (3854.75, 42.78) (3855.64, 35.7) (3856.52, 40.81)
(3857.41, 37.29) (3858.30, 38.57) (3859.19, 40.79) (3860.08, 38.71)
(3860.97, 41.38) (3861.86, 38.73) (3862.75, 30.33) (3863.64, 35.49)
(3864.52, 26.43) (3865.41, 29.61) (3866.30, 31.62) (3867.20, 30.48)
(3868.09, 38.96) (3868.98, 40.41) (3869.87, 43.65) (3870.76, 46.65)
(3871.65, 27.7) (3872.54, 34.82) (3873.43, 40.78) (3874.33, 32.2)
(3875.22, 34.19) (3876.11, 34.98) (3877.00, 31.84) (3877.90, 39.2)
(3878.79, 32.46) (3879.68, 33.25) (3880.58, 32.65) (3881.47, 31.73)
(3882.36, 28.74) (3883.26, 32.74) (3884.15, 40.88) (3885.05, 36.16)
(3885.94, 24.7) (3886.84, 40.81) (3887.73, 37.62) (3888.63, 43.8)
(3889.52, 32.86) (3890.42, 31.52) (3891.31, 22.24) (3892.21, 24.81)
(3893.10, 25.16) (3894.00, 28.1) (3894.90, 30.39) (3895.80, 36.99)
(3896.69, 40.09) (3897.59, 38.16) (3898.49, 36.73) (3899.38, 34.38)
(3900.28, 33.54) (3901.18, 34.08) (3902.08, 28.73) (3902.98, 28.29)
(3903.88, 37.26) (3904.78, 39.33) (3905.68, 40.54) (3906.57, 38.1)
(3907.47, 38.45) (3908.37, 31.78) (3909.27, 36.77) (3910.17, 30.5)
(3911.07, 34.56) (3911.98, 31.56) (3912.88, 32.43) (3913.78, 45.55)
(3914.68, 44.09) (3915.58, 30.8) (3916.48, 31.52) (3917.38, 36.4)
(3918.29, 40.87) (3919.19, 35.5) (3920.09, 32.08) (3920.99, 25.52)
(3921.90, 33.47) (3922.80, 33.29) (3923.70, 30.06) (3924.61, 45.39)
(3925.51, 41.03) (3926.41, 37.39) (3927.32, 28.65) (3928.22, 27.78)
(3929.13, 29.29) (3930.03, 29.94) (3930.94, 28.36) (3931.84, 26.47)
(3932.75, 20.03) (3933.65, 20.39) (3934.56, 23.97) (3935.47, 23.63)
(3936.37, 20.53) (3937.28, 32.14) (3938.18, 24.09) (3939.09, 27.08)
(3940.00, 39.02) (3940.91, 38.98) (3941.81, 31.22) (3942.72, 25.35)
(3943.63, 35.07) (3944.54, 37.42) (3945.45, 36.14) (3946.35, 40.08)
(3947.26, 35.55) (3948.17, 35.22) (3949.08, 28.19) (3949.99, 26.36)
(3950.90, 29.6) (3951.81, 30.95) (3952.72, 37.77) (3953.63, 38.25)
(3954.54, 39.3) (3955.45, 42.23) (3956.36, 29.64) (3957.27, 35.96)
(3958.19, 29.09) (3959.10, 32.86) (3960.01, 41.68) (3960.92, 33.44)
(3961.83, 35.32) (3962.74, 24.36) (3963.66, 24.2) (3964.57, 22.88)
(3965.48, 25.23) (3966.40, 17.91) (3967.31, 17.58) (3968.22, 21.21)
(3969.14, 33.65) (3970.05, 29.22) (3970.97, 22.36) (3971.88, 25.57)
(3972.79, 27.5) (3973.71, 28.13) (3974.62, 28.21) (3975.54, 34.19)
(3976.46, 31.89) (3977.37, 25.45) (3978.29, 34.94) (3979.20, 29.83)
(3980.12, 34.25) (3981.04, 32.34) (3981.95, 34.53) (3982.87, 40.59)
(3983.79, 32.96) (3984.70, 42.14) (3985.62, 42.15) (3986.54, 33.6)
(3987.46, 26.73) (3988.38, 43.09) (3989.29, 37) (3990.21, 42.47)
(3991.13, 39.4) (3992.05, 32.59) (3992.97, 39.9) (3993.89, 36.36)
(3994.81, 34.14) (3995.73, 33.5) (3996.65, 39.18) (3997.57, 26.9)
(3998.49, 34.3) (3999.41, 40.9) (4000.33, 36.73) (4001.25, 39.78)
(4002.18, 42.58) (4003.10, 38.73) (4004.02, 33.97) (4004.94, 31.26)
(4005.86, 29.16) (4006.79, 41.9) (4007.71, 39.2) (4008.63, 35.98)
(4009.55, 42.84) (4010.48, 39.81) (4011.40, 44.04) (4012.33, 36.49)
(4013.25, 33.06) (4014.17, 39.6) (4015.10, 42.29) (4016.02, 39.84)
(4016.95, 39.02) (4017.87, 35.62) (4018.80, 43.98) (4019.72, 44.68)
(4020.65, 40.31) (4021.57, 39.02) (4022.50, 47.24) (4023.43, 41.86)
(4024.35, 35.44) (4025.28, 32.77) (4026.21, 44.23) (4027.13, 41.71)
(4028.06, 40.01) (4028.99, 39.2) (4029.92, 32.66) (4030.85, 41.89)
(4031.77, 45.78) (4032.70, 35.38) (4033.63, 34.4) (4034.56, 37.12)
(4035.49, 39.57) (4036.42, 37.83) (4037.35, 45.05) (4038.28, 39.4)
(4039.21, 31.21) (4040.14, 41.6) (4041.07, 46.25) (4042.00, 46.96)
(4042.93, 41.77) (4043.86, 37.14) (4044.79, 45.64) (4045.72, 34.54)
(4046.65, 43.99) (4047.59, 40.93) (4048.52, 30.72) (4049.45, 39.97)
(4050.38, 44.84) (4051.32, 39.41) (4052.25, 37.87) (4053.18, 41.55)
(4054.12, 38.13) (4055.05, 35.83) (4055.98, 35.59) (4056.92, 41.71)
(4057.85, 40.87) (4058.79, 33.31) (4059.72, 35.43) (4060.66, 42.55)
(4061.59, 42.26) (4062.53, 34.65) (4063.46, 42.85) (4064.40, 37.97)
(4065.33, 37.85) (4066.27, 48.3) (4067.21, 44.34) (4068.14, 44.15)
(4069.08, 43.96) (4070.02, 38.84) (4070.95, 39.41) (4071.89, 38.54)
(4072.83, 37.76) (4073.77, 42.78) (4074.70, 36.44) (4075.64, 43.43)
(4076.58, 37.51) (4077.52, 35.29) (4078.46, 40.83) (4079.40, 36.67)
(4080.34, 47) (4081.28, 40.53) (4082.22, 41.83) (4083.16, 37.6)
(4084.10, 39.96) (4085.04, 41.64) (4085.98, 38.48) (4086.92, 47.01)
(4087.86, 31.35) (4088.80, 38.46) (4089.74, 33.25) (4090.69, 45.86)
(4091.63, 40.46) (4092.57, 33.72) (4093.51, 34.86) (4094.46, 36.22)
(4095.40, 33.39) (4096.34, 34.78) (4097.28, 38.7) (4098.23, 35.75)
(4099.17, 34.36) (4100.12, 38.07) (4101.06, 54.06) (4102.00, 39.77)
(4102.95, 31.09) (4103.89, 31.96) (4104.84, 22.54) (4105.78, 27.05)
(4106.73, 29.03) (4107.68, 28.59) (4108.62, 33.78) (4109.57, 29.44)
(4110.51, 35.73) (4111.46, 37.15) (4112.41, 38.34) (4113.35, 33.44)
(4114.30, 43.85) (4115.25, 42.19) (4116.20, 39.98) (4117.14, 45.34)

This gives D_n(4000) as 1.25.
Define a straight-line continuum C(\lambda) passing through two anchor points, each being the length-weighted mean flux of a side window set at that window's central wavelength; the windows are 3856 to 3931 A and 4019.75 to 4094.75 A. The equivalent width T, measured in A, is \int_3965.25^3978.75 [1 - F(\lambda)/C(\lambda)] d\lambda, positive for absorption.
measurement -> 3.7 A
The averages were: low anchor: 34.6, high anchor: 39.7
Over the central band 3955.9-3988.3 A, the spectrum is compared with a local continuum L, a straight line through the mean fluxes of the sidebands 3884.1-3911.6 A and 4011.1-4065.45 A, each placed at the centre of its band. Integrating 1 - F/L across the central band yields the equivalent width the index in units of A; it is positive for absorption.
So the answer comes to 5.66 A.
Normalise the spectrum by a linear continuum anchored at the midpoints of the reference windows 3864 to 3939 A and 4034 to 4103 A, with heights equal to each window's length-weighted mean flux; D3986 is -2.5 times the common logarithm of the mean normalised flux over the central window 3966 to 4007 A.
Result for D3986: 0.10 mag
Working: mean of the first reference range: 33.2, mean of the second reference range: 39.5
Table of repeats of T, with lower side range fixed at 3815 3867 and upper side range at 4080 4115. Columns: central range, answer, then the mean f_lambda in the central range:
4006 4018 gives -1.5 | 39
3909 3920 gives -1.2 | 35.7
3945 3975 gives 2.5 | 30.5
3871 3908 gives -2.9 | 34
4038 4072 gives -4.2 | 40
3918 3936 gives 1.1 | 30.5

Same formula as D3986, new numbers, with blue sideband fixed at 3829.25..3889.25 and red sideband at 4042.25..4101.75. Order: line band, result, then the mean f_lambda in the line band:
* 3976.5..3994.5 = 0.03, 35.7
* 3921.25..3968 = 0.14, 30.9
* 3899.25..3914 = -0.03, 34.9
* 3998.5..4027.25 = -0.04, 39.1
